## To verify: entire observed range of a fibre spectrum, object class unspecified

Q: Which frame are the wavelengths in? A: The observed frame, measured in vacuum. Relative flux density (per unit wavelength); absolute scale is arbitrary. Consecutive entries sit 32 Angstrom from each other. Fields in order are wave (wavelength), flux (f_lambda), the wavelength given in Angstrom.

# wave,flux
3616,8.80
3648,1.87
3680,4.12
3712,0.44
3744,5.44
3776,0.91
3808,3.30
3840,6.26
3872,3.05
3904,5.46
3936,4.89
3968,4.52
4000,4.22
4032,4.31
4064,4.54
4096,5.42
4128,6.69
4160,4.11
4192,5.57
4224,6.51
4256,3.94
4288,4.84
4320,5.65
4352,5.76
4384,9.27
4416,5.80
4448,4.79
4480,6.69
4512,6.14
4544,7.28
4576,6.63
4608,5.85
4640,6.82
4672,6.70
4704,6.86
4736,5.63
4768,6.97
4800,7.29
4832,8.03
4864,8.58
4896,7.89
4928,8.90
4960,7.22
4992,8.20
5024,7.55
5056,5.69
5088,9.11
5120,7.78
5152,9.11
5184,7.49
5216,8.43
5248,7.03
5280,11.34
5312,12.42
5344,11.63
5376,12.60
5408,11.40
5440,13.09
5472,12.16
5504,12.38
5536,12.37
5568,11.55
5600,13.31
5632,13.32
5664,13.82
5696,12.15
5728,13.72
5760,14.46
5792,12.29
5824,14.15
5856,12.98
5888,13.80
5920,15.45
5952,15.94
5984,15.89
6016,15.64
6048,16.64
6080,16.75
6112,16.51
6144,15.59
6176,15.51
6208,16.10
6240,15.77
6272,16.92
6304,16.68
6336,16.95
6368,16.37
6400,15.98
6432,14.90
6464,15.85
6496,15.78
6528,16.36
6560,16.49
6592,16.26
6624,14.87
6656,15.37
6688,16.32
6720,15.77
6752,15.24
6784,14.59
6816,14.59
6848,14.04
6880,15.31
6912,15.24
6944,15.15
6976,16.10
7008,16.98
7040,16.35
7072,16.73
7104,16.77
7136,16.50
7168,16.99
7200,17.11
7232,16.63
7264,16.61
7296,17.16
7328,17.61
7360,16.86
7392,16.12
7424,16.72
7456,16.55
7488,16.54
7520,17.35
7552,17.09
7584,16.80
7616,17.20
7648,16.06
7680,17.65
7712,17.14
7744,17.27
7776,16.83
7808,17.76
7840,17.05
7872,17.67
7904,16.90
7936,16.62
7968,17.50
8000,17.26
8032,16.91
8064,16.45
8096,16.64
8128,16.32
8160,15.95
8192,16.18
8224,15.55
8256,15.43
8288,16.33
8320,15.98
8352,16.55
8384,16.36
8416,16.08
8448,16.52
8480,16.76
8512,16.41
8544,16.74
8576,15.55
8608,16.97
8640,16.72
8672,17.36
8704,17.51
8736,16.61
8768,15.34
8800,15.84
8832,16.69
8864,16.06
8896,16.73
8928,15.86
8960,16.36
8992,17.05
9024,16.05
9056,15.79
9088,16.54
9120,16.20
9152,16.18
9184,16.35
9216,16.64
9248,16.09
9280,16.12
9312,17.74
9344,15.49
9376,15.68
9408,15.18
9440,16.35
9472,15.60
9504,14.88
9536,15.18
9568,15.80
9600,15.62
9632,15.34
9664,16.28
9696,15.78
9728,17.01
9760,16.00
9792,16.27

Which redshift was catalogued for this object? 0.32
